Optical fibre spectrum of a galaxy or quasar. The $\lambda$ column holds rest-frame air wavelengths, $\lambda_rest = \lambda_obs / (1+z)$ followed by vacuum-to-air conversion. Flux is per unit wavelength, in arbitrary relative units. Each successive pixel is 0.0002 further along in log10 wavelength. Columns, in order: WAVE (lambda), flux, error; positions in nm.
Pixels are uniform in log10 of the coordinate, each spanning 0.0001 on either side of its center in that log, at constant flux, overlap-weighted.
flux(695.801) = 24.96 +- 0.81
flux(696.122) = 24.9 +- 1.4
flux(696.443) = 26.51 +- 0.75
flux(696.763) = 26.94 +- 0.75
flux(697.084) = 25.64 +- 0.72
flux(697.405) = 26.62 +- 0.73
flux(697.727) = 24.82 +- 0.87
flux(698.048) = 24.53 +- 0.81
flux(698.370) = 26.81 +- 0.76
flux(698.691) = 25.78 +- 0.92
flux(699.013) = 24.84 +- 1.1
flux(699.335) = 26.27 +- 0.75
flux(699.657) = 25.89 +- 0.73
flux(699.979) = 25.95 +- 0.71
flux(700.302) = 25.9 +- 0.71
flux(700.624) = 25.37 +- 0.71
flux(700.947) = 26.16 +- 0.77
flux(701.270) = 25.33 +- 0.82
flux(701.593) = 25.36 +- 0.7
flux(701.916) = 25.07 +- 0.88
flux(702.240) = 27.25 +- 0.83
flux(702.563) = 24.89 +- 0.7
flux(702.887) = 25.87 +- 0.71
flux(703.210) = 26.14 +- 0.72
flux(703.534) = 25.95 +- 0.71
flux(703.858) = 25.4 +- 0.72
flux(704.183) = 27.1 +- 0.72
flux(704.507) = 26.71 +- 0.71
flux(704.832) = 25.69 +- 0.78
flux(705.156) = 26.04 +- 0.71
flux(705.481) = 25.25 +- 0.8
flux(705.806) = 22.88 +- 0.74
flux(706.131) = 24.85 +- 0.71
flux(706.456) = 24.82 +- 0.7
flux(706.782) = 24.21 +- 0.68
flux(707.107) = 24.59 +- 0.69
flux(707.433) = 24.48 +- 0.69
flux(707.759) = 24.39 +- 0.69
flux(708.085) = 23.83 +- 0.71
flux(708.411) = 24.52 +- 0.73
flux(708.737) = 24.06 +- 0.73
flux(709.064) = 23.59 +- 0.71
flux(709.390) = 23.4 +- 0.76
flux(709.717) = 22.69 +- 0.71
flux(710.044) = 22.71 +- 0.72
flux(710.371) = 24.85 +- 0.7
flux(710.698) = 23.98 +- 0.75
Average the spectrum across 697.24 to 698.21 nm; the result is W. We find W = 25.3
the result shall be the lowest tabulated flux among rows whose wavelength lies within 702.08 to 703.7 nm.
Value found 24.89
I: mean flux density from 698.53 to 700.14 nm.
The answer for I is 25.8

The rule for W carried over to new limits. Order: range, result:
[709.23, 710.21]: 22.9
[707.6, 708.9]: 24.2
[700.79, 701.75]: 25.6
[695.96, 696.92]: 26.1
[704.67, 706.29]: 25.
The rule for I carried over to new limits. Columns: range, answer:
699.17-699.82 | 26.1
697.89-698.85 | 25.7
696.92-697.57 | 26.1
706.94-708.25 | 24.3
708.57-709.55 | 23.7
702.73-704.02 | 25.9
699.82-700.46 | 25.9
